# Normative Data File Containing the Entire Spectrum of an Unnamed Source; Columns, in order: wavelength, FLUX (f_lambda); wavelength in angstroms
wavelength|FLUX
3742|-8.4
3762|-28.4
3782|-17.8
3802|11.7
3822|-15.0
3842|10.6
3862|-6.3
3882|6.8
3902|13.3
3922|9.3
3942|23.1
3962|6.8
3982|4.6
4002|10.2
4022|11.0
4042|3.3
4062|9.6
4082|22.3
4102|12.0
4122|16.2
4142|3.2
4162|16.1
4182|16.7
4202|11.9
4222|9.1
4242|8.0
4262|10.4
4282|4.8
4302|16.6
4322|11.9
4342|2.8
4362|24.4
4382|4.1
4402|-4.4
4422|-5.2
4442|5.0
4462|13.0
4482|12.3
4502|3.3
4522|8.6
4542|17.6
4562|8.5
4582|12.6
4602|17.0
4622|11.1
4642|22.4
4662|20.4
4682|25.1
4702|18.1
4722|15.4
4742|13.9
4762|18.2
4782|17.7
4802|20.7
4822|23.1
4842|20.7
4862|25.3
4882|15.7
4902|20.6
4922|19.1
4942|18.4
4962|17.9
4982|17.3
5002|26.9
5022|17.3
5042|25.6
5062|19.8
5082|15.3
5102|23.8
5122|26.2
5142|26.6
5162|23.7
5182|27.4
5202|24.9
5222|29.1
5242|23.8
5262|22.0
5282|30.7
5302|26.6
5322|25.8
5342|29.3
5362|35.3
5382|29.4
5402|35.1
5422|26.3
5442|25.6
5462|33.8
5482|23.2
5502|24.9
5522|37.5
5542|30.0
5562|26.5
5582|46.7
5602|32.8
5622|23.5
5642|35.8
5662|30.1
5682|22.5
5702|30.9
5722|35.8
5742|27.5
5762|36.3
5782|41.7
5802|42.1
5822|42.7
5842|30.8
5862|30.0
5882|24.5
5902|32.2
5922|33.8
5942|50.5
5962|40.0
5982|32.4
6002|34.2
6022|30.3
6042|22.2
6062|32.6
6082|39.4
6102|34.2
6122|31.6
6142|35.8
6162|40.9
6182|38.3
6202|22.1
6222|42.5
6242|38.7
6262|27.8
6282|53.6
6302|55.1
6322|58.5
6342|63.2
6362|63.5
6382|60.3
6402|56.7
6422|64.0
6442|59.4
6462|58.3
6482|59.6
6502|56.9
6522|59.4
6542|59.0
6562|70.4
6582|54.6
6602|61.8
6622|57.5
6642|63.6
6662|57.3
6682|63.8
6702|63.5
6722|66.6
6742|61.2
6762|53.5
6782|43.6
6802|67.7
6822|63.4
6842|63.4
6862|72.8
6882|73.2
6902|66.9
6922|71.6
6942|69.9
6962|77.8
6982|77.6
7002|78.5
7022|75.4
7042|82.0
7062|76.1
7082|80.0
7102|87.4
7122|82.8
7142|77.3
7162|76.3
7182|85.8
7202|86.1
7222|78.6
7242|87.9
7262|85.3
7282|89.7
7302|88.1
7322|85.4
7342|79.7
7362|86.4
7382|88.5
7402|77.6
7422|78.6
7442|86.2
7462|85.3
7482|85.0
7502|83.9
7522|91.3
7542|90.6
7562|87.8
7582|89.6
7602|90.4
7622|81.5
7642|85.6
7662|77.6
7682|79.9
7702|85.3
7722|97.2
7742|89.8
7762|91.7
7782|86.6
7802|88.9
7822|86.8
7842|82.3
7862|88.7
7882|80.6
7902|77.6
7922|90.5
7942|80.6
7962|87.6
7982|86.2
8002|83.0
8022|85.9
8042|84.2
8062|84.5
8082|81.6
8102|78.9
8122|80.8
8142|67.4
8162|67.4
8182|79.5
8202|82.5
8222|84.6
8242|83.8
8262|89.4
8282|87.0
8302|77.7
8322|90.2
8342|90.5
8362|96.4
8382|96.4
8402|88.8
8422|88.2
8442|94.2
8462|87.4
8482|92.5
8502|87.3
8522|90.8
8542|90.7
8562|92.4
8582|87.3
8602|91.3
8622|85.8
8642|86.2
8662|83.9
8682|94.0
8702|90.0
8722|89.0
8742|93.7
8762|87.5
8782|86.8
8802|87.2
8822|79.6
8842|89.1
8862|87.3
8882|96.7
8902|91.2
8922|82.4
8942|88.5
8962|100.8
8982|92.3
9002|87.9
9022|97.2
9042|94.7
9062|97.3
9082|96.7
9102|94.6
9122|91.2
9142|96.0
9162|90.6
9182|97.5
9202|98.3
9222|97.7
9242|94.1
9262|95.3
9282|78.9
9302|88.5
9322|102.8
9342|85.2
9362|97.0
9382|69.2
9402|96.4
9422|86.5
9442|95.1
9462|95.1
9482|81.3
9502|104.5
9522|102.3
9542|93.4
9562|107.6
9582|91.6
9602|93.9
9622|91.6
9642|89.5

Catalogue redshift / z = 0.58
